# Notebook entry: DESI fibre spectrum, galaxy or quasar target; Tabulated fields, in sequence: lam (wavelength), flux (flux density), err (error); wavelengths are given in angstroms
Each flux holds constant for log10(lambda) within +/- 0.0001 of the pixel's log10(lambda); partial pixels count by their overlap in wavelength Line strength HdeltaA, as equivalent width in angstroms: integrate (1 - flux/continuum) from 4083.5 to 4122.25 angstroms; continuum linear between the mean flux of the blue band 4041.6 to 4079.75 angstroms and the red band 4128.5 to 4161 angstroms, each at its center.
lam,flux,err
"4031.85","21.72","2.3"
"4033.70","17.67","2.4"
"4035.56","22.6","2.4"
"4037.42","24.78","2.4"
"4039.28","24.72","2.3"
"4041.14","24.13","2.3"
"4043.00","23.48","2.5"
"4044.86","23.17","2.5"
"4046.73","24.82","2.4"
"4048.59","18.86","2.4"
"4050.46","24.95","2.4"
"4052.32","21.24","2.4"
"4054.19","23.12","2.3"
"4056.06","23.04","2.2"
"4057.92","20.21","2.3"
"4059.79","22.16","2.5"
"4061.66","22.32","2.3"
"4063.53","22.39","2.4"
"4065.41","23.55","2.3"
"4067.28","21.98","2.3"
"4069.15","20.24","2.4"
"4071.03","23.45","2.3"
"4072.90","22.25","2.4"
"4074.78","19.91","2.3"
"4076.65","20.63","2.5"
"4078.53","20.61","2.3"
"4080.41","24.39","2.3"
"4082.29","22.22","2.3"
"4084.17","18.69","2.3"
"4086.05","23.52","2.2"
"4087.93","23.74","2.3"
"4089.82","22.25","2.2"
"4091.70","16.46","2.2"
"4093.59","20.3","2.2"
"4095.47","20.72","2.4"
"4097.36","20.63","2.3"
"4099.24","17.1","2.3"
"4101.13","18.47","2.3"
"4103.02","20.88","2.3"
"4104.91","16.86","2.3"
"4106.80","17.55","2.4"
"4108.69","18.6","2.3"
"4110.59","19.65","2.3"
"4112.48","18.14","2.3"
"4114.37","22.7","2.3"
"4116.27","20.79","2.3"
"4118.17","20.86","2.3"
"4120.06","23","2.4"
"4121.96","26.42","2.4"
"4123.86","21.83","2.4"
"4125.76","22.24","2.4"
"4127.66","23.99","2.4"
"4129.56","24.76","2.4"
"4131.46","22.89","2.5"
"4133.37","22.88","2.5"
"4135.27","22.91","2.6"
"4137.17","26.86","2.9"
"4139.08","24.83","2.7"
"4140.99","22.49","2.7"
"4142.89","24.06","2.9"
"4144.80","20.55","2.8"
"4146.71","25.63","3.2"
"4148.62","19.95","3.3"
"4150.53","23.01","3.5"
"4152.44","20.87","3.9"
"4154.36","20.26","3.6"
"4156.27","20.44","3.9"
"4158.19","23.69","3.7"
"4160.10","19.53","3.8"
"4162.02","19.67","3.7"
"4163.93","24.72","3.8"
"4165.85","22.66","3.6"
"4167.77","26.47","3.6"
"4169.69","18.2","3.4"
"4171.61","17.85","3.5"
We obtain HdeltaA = 3.75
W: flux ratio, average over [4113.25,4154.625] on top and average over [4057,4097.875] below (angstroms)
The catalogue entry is 1.07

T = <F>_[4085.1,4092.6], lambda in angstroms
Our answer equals 21.5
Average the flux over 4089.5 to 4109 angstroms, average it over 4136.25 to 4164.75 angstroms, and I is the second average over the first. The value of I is 1.18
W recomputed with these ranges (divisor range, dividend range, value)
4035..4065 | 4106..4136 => 0.95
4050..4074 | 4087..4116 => 0.88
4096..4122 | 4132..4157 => 1.14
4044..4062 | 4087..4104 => 0.90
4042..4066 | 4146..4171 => 0.97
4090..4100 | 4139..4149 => 1.19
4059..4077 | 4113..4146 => 1.06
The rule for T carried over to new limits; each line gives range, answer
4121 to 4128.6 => 23.6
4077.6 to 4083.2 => 22.4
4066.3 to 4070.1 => 21.1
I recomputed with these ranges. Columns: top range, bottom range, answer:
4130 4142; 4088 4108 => 1.24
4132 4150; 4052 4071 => 1.06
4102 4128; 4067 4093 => 0.98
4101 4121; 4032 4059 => 0.88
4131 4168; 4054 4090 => 1.03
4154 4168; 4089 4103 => 1.13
